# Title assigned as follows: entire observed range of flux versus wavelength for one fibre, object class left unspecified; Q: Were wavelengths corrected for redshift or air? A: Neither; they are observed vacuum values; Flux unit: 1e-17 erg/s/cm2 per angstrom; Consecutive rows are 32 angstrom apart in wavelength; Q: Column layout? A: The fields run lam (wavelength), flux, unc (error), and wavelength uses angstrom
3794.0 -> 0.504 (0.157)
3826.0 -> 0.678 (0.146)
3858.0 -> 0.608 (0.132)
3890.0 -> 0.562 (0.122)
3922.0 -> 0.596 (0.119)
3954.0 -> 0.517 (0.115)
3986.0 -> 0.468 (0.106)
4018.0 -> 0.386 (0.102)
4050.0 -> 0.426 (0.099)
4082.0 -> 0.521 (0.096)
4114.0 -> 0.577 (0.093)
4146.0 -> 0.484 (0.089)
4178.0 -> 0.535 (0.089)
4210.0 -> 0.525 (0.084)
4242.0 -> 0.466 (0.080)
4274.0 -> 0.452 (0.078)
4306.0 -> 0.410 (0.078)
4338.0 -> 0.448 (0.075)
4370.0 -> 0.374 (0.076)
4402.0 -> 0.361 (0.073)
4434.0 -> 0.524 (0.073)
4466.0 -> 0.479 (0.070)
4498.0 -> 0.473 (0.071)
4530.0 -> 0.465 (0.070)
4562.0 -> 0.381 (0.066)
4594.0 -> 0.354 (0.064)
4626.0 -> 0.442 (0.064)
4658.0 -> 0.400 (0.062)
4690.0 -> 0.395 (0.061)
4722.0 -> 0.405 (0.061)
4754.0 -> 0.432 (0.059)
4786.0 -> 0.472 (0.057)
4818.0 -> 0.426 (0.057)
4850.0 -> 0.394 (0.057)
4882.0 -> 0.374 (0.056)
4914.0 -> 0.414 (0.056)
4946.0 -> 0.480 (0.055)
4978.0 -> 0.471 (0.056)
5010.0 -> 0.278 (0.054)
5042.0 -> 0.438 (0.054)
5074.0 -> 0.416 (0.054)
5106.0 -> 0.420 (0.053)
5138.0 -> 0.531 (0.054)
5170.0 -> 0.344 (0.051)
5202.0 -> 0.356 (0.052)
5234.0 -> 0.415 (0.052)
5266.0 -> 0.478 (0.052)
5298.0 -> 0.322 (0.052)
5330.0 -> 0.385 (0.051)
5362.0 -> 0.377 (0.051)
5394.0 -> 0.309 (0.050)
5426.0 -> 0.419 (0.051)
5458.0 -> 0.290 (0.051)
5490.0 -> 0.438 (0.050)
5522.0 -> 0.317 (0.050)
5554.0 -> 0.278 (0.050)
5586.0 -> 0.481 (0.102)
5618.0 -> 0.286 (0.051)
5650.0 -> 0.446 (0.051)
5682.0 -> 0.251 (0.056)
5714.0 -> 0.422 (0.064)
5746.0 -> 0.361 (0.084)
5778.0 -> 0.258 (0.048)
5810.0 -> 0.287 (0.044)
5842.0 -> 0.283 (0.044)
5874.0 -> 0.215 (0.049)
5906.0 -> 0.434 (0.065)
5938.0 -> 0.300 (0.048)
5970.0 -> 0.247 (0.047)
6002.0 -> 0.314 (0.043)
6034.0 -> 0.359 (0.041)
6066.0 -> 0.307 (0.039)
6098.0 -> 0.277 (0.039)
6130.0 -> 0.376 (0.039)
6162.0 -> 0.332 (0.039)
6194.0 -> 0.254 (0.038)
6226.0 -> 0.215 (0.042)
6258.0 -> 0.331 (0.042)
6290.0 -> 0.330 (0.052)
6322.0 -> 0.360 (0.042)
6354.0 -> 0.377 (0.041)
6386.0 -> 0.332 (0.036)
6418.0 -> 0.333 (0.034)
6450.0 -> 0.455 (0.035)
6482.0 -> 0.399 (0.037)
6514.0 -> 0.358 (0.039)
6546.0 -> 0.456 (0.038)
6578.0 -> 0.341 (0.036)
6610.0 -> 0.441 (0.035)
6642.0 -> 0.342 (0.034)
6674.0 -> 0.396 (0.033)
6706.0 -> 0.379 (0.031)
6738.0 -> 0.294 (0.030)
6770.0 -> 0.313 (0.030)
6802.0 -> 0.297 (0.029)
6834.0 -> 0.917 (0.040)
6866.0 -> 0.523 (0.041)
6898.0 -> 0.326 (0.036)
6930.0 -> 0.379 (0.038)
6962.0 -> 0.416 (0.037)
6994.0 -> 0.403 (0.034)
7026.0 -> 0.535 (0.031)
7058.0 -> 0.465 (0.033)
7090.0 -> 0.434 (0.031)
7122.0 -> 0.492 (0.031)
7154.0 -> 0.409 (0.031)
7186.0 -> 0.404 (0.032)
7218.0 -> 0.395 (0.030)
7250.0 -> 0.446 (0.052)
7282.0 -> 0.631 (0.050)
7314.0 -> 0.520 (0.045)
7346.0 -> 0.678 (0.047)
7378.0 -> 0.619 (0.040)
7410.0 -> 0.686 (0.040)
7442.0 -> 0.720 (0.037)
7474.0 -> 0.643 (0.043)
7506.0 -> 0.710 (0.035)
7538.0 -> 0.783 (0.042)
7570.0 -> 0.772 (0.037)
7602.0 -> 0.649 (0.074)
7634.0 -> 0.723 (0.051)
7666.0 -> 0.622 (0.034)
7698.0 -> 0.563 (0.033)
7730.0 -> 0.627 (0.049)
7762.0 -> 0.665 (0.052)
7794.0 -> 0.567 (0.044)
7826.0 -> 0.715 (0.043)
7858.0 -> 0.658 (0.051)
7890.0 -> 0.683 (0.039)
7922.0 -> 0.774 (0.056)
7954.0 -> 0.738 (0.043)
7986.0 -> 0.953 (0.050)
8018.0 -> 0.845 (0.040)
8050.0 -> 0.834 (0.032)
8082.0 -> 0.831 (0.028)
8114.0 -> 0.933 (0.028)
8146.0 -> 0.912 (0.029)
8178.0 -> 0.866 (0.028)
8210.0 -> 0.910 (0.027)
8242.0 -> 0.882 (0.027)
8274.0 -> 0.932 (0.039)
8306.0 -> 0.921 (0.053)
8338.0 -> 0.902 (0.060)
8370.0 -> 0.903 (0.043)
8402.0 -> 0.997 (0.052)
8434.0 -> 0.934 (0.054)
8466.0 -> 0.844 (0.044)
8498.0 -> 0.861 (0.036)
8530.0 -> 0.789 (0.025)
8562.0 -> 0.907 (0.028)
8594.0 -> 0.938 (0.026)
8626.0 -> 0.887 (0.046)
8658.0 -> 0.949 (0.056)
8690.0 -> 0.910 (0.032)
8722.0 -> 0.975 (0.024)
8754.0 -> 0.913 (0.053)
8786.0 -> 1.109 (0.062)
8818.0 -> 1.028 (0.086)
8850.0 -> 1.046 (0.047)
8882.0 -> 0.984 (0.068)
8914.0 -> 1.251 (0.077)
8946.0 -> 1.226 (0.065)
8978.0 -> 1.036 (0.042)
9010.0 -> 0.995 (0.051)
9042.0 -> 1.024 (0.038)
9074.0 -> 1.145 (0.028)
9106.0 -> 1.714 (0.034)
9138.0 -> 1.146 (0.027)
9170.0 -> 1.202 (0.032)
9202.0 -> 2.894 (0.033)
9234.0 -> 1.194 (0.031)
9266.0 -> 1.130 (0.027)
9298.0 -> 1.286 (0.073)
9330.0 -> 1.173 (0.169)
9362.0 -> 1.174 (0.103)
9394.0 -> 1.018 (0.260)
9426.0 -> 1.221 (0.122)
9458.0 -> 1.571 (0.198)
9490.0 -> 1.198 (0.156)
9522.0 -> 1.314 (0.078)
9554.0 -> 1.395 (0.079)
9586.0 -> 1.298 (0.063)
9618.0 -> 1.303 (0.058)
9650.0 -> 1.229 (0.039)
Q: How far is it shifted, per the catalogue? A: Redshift 0.836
